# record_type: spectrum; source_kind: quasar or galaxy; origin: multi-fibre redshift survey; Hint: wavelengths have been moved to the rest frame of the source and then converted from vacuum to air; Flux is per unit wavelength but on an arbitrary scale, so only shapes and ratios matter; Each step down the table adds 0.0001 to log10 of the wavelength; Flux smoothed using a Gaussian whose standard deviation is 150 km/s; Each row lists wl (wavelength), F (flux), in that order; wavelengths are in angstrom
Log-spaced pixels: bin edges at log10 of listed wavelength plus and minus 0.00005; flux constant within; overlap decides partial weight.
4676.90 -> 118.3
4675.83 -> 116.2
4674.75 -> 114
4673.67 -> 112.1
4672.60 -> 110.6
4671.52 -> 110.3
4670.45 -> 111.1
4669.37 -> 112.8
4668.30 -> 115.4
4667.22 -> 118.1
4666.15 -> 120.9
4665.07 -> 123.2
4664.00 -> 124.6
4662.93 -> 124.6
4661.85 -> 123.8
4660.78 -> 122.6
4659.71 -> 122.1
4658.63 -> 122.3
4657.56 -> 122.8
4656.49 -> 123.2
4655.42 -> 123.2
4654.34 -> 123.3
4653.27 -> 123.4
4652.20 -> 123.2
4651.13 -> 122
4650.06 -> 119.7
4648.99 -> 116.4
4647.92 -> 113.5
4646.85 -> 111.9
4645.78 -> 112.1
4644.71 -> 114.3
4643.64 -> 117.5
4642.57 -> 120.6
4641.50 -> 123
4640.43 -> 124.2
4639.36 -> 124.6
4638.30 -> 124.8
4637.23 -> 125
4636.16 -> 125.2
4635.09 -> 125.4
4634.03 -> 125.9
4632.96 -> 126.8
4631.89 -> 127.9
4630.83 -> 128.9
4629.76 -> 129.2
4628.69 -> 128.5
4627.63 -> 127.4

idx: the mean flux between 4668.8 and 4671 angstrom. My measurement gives 112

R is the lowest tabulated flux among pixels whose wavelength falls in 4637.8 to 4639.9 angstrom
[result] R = 124.6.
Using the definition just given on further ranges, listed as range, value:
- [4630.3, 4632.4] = 127.9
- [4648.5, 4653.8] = 116.4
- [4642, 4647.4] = 111.9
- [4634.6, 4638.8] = 124.8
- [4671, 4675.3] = 110.3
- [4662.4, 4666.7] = 120.9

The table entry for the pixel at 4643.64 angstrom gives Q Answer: 117.5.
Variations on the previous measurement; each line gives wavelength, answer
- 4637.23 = 125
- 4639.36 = 124.6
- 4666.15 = 120.9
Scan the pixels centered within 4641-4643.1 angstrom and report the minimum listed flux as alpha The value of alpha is 120.6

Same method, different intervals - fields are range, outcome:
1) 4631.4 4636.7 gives 125.2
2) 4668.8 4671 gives 111.1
